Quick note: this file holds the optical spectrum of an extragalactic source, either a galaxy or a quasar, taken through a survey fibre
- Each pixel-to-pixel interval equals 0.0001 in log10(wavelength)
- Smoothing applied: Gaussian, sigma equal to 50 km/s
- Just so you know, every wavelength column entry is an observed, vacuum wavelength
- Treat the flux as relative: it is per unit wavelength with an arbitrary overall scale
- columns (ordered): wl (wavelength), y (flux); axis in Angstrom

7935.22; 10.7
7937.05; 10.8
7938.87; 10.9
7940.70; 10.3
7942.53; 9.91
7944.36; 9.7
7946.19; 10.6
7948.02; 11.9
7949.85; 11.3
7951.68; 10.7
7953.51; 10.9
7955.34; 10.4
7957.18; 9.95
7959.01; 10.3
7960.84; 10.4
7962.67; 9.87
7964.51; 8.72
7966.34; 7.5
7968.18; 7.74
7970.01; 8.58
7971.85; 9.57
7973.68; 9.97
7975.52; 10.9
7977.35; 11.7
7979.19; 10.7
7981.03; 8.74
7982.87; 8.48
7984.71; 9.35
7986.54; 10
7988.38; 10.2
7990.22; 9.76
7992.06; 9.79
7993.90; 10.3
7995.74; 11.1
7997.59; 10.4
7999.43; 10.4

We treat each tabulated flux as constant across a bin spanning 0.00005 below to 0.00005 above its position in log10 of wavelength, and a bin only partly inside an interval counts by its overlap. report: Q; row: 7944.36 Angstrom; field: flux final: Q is 9.7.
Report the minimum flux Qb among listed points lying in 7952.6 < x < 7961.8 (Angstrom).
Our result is 9.95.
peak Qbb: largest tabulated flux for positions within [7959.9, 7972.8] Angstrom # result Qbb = 10.4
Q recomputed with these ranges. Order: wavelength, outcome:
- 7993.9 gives 10.3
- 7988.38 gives 10.2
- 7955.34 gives 10.4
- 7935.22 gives 10.7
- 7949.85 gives 11.3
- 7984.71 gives 9.35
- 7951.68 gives 10.7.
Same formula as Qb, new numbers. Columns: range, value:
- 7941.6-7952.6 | 9.7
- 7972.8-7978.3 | 9.97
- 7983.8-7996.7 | 9.35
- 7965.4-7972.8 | 7.5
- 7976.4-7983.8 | 8.48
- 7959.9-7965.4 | 8.72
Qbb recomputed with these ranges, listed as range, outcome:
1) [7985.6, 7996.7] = 11.1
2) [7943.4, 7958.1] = 11.9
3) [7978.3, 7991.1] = 10.7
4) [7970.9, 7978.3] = 11.7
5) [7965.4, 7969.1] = 7.74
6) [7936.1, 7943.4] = 10.9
